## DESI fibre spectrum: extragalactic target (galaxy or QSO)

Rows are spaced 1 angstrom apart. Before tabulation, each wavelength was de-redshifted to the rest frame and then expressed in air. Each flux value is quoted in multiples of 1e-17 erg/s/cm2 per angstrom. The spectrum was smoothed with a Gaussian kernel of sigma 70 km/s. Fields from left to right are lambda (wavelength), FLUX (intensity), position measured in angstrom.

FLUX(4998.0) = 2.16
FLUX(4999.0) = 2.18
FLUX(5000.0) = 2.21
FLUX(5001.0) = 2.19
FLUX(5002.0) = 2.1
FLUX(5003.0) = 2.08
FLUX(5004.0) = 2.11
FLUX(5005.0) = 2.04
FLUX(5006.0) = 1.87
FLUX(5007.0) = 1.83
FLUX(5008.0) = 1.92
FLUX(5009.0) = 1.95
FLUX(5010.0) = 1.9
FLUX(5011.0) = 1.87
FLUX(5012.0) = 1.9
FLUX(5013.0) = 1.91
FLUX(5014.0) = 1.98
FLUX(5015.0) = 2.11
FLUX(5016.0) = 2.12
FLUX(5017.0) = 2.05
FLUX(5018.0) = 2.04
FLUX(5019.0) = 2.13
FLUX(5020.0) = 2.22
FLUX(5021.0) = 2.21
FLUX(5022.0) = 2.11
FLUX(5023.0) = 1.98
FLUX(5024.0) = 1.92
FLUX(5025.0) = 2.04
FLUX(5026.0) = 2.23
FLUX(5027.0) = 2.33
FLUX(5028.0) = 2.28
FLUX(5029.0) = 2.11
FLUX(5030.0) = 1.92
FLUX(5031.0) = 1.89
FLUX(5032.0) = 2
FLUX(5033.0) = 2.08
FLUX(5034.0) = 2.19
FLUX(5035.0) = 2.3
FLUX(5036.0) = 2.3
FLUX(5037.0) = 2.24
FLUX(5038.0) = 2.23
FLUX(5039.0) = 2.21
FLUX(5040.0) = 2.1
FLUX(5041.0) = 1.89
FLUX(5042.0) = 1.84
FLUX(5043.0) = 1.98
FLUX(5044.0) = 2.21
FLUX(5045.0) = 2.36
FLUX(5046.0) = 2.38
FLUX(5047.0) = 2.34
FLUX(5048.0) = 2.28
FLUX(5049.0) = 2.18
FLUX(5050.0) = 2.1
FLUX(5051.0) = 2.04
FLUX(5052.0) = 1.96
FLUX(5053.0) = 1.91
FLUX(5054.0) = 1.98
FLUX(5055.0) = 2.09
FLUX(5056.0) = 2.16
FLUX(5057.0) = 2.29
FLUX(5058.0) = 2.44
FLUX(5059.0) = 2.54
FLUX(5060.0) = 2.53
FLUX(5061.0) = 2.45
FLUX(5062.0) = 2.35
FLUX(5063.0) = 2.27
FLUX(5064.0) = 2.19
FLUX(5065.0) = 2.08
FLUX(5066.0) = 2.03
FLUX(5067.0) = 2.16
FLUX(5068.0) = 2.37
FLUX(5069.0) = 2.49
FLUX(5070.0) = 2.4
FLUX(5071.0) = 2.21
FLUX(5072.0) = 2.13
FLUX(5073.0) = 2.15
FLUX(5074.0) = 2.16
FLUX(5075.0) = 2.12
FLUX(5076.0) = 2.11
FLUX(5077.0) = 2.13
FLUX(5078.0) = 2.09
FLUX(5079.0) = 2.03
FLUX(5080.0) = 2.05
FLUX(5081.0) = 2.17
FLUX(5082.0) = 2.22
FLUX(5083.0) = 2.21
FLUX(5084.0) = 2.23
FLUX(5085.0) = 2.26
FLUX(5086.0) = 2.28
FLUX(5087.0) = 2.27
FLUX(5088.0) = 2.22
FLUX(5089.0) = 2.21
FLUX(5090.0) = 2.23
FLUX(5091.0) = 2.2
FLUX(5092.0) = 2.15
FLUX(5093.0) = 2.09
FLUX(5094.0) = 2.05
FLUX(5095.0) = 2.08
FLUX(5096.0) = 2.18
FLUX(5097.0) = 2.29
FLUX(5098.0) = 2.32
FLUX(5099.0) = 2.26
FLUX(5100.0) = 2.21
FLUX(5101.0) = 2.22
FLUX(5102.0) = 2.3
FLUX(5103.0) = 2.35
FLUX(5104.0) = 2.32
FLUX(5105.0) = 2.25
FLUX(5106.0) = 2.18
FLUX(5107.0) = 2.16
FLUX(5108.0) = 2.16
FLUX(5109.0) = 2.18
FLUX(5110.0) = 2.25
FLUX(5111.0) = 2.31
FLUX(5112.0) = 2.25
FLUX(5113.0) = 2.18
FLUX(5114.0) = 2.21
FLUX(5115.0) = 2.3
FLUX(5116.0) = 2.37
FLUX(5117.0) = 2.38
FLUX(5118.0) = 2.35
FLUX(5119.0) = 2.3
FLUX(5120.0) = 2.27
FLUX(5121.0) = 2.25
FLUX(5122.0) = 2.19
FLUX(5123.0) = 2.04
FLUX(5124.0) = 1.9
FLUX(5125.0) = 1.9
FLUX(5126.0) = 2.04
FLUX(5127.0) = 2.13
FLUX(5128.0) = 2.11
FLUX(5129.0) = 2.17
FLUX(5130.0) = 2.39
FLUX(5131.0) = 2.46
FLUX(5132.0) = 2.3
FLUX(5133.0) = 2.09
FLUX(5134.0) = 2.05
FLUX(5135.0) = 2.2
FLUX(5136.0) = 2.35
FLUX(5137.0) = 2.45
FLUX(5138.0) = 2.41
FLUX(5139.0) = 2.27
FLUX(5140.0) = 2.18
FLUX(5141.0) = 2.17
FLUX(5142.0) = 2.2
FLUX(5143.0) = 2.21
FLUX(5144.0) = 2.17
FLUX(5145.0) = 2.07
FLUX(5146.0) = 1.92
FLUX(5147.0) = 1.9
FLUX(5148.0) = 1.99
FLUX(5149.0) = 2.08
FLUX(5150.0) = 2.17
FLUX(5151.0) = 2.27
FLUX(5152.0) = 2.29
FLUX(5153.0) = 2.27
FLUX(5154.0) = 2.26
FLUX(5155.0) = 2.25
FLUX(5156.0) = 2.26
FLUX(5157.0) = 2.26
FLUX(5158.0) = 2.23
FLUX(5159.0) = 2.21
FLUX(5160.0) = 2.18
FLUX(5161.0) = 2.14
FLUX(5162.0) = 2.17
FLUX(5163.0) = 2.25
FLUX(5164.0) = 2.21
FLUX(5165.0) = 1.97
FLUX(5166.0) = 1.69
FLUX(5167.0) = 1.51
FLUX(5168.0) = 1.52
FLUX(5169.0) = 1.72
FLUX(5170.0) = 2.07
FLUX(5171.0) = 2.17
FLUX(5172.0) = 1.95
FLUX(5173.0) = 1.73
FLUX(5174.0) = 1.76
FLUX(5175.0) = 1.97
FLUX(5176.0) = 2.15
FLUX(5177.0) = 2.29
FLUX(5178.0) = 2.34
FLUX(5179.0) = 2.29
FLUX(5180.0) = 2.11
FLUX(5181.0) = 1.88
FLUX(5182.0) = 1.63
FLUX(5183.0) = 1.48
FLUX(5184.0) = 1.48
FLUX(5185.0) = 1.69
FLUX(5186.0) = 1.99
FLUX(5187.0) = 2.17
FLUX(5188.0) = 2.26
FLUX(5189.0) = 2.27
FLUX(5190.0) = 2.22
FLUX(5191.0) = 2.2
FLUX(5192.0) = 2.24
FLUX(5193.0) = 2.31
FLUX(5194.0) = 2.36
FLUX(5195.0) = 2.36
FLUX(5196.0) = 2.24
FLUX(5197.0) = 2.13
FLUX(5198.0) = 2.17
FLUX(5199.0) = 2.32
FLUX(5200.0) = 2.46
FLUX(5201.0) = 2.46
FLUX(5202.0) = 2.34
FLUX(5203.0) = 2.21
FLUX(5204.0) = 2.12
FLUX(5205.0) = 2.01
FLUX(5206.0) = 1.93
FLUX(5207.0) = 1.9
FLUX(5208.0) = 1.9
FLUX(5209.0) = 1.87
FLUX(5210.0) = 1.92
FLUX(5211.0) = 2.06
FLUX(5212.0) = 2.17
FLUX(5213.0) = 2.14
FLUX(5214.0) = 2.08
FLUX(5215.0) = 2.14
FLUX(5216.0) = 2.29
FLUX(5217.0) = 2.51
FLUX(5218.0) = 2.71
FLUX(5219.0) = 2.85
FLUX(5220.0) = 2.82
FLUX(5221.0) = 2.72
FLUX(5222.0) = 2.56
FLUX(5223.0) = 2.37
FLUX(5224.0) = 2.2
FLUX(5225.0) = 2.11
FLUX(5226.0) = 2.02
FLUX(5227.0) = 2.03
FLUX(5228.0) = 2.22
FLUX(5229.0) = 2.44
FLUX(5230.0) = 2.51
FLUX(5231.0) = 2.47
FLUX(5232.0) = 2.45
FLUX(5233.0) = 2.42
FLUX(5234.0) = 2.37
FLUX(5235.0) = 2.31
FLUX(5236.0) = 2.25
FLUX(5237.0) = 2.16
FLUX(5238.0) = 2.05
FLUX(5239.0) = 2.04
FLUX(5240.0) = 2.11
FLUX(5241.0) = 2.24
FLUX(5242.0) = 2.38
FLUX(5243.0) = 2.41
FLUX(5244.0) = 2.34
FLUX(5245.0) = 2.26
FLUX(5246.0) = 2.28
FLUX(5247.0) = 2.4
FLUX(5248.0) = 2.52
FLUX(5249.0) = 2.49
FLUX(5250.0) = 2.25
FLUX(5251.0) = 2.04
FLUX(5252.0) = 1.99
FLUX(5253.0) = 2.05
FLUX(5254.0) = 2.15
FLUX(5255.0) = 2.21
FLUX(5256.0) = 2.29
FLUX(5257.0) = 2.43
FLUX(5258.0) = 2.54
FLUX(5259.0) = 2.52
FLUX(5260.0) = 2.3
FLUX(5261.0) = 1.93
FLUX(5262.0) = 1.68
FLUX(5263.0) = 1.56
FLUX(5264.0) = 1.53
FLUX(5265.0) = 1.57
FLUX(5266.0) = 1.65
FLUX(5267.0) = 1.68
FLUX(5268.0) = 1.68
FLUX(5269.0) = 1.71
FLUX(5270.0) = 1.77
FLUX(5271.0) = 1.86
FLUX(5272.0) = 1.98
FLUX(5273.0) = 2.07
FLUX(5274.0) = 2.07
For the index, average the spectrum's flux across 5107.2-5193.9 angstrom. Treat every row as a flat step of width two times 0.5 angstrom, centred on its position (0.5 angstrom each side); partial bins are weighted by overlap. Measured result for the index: 2.12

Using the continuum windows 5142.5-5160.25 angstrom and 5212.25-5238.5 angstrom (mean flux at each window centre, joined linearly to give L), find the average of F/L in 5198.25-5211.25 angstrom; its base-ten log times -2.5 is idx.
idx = 0.089 mag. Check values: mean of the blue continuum 2.17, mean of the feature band 2.12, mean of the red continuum 2.35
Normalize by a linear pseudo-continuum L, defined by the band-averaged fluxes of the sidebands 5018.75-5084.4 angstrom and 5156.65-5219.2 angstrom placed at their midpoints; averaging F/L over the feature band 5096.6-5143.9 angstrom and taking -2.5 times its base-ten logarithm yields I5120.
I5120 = -0.05 mag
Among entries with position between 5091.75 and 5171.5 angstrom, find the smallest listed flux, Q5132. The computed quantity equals 1.51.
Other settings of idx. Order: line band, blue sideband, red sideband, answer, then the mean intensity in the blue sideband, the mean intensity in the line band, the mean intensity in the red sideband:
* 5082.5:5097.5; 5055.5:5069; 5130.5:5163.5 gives 0.036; 2.3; 2.2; 2.2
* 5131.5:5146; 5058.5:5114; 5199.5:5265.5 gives 0.006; 2.22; 2.21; 2.23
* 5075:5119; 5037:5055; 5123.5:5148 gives -0.035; 2.12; 2.22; 2.16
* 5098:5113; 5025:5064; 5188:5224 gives -0.014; 2.18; 2.24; 2.27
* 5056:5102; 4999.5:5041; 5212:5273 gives -0.059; 2.08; 2.23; 2.2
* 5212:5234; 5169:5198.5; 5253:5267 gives -0.168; 2.06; 2.38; 2.02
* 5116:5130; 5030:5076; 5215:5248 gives 0.039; 2.19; 2.17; 2.35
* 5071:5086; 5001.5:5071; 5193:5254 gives 0.004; 2.13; 2.15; 2.26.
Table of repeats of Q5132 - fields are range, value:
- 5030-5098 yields 1.84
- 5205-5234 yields 1.87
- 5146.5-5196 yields 1.48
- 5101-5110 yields 2.16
